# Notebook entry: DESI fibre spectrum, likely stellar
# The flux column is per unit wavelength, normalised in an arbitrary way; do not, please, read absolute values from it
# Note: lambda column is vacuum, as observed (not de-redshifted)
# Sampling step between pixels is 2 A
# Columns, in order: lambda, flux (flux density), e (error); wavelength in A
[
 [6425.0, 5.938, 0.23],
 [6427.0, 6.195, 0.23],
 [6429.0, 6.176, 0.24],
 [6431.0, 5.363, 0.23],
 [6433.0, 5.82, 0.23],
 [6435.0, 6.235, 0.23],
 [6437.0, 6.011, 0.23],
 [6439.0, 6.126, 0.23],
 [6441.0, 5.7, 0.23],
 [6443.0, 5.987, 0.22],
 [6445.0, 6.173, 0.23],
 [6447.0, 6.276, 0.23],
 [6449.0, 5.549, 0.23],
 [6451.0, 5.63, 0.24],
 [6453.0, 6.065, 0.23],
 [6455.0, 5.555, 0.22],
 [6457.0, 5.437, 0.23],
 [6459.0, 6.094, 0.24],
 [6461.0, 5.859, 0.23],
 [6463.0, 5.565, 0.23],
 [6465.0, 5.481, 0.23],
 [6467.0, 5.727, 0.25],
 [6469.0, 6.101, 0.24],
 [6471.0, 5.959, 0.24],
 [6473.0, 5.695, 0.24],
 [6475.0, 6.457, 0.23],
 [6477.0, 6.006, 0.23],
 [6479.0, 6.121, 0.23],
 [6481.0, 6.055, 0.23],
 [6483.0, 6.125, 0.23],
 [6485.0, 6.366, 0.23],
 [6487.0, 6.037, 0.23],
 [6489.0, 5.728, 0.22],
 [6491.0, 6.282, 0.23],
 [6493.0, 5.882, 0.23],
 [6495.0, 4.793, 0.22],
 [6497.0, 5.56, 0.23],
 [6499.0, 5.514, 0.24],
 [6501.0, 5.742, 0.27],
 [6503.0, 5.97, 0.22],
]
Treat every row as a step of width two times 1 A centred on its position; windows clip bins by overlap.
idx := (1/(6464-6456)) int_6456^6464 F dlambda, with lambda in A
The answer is 5.74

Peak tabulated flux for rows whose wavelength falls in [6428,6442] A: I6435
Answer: 6.235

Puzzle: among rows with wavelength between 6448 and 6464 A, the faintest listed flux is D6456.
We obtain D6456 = 5.437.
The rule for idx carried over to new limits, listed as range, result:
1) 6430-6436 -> 5.81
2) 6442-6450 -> 6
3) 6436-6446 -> 6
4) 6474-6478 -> 6.23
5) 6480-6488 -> 6.15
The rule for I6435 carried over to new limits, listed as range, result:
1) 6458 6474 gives 6.101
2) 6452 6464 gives 6.094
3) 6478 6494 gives 6.366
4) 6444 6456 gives 6.276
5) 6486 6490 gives 6.037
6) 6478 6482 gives 6.121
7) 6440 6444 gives 5.987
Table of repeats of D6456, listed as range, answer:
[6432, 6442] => 5.7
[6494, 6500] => 4.793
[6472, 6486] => 5.695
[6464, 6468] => 5.481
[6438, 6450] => 5.549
